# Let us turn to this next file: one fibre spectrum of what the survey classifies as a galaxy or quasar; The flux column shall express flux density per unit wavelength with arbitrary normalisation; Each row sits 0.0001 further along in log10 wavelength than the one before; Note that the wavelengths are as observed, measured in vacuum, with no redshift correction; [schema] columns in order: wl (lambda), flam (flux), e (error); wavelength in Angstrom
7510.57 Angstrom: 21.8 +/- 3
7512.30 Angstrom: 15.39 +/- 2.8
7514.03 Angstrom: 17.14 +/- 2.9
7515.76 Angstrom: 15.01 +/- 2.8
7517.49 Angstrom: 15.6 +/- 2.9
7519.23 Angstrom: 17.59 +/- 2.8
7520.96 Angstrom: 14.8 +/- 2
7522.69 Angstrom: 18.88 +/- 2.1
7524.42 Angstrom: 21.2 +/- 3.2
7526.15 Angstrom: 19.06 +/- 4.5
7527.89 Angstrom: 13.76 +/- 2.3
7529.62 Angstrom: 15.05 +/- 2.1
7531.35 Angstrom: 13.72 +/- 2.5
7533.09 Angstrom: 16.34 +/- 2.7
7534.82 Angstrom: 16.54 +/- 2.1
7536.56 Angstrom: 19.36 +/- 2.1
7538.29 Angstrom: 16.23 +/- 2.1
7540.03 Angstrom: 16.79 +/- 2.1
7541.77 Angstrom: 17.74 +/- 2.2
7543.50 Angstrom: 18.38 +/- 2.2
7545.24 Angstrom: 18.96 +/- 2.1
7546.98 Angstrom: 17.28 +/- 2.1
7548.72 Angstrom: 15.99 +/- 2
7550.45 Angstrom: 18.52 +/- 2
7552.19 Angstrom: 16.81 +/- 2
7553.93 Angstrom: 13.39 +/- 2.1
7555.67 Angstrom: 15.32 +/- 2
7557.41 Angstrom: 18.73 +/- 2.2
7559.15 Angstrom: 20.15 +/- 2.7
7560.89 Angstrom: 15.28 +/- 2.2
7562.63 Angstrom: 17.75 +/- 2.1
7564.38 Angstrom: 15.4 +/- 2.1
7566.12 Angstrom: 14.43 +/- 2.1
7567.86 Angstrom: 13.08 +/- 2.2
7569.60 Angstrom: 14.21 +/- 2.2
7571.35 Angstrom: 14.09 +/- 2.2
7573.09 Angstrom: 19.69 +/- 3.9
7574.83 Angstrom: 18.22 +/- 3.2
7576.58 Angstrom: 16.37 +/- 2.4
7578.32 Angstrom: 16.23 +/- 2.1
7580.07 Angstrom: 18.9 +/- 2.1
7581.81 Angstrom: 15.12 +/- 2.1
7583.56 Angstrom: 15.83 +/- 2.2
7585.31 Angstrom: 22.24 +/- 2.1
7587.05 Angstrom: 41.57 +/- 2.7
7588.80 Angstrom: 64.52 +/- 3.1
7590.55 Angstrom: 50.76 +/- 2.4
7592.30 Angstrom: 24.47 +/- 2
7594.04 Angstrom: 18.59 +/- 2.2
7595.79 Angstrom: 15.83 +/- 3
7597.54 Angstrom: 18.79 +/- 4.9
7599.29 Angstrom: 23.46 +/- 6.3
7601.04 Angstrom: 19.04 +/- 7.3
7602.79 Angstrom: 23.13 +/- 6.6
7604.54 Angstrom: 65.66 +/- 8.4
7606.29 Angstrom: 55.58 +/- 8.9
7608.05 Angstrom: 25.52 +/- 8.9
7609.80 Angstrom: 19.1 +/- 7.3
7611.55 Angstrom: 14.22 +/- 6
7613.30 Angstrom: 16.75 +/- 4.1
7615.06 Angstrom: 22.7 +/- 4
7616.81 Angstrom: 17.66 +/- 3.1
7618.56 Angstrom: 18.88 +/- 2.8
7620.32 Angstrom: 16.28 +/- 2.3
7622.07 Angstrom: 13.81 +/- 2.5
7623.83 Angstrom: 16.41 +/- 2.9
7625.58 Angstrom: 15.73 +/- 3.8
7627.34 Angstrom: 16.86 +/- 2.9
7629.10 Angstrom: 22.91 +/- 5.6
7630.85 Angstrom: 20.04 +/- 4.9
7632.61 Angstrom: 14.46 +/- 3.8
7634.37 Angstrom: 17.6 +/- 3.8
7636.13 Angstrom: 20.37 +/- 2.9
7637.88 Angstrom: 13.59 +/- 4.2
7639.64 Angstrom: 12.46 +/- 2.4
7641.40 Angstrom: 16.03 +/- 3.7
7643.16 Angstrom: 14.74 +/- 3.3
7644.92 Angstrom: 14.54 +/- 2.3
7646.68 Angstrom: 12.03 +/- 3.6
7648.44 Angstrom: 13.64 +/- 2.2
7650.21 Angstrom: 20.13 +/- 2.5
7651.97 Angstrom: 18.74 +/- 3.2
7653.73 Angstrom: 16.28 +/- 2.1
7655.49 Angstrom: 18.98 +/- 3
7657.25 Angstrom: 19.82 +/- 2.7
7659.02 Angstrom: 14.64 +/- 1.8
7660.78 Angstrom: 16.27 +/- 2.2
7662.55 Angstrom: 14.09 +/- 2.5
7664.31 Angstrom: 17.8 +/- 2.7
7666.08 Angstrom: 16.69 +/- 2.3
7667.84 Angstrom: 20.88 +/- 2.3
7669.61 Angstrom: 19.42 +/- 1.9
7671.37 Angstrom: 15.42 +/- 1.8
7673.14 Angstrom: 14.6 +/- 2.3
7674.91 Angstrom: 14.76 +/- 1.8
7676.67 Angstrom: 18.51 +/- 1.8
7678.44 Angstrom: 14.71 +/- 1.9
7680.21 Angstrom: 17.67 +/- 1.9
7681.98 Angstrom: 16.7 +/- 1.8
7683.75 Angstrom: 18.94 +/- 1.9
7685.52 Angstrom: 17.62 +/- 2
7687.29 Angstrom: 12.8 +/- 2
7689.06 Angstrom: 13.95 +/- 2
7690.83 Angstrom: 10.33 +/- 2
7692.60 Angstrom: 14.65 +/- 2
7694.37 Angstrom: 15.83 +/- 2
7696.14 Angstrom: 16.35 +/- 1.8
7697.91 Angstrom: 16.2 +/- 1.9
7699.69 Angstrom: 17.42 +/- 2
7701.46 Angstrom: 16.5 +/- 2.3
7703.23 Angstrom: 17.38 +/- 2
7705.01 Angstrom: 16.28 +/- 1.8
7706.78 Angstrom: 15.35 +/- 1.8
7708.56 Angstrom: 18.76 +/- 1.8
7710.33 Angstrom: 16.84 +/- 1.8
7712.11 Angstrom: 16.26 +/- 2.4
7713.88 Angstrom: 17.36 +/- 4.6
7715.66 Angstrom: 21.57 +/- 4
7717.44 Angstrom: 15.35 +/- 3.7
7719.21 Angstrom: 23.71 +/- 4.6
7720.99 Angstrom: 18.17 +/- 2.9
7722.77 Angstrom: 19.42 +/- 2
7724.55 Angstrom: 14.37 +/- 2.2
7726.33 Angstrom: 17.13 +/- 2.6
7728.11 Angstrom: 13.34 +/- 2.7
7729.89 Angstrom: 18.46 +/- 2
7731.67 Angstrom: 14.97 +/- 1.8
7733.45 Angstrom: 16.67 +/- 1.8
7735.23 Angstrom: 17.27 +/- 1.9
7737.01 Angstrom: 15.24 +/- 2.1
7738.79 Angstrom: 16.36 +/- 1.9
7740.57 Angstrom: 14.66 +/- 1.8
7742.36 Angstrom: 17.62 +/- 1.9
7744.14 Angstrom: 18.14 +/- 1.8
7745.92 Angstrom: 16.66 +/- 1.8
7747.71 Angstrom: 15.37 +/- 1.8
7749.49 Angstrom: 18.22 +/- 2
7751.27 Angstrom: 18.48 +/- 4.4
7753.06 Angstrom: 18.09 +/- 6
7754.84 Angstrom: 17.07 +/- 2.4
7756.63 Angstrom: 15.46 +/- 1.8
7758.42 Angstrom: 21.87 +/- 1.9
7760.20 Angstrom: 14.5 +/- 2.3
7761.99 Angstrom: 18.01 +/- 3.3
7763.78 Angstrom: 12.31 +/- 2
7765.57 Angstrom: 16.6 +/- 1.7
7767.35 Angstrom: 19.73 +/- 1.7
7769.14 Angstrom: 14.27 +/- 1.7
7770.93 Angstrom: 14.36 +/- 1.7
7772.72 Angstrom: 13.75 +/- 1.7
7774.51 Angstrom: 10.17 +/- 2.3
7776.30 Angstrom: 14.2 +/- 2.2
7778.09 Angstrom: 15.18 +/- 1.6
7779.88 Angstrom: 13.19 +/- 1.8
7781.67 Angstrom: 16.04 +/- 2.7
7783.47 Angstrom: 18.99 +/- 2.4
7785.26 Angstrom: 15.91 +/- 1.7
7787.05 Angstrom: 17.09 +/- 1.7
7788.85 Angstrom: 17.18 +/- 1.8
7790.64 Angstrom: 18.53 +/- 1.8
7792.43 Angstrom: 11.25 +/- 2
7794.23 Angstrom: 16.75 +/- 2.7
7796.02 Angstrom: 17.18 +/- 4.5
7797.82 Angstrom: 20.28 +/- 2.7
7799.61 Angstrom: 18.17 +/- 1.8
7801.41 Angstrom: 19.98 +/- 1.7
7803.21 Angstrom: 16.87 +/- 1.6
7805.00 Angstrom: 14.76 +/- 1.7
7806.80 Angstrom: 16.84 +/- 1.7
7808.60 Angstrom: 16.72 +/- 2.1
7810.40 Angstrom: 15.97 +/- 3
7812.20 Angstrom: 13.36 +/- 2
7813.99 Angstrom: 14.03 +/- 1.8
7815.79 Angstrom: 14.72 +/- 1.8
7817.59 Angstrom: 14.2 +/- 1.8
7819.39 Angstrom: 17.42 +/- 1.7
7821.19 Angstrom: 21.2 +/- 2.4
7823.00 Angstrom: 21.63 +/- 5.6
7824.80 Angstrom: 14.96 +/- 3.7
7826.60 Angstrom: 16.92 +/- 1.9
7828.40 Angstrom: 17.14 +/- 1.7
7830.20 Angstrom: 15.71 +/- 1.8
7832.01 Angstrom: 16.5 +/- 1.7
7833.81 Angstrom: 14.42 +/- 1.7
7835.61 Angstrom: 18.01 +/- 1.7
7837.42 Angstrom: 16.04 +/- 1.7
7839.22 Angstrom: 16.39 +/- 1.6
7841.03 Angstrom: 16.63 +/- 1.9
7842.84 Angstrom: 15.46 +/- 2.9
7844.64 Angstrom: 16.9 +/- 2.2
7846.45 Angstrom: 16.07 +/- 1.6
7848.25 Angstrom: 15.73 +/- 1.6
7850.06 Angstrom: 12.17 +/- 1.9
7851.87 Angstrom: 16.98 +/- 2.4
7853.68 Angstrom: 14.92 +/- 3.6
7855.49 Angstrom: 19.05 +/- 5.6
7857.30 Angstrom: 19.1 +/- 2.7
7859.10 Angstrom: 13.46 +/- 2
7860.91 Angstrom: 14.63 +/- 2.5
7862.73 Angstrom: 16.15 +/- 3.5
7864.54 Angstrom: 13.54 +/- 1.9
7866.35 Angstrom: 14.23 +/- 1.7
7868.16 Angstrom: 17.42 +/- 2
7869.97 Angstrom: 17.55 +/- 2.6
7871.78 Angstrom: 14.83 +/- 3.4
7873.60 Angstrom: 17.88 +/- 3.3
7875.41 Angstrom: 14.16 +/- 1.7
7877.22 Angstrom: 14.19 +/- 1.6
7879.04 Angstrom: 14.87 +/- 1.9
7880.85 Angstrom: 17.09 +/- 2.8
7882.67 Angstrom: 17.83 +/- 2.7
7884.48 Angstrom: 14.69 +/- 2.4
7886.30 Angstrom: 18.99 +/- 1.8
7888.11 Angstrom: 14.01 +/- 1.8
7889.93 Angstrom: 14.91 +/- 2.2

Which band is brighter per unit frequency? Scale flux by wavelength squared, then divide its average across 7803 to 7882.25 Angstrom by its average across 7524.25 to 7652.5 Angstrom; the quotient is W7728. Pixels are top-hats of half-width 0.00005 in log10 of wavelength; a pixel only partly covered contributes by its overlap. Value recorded 0.9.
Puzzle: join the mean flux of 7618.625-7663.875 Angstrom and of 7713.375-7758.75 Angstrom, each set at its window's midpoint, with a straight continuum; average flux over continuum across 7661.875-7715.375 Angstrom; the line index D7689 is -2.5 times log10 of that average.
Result 0.03 mag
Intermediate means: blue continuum 16.5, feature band 16.4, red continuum 17.3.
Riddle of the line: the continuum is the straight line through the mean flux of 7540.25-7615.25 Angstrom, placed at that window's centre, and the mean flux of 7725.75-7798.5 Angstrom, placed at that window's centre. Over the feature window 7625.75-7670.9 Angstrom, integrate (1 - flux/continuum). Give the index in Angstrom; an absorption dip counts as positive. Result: 6.9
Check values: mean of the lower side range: 22.2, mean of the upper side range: 16.2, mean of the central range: 16.9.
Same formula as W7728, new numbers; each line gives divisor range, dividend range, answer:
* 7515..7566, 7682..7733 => 1.03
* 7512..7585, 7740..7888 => 1.04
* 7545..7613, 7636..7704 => 0.73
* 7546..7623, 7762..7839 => 0.78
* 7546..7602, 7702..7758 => 0.86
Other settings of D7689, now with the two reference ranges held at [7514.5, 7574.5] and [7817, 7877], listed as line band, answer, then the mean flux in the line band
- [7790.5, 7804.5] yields -0.06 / 17.2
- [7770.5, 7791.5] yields 0.07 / 15.4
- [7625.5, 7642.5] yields -0.03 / 17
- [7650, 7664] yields -0.05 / 17.3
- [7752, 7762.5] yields -0.07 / 17.5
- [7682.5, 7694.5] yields 0.11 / 14.9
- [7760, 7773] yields 0.05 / 15.6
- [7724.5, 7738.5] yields 0.02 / 16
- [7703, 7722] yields -0.10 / 17.9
